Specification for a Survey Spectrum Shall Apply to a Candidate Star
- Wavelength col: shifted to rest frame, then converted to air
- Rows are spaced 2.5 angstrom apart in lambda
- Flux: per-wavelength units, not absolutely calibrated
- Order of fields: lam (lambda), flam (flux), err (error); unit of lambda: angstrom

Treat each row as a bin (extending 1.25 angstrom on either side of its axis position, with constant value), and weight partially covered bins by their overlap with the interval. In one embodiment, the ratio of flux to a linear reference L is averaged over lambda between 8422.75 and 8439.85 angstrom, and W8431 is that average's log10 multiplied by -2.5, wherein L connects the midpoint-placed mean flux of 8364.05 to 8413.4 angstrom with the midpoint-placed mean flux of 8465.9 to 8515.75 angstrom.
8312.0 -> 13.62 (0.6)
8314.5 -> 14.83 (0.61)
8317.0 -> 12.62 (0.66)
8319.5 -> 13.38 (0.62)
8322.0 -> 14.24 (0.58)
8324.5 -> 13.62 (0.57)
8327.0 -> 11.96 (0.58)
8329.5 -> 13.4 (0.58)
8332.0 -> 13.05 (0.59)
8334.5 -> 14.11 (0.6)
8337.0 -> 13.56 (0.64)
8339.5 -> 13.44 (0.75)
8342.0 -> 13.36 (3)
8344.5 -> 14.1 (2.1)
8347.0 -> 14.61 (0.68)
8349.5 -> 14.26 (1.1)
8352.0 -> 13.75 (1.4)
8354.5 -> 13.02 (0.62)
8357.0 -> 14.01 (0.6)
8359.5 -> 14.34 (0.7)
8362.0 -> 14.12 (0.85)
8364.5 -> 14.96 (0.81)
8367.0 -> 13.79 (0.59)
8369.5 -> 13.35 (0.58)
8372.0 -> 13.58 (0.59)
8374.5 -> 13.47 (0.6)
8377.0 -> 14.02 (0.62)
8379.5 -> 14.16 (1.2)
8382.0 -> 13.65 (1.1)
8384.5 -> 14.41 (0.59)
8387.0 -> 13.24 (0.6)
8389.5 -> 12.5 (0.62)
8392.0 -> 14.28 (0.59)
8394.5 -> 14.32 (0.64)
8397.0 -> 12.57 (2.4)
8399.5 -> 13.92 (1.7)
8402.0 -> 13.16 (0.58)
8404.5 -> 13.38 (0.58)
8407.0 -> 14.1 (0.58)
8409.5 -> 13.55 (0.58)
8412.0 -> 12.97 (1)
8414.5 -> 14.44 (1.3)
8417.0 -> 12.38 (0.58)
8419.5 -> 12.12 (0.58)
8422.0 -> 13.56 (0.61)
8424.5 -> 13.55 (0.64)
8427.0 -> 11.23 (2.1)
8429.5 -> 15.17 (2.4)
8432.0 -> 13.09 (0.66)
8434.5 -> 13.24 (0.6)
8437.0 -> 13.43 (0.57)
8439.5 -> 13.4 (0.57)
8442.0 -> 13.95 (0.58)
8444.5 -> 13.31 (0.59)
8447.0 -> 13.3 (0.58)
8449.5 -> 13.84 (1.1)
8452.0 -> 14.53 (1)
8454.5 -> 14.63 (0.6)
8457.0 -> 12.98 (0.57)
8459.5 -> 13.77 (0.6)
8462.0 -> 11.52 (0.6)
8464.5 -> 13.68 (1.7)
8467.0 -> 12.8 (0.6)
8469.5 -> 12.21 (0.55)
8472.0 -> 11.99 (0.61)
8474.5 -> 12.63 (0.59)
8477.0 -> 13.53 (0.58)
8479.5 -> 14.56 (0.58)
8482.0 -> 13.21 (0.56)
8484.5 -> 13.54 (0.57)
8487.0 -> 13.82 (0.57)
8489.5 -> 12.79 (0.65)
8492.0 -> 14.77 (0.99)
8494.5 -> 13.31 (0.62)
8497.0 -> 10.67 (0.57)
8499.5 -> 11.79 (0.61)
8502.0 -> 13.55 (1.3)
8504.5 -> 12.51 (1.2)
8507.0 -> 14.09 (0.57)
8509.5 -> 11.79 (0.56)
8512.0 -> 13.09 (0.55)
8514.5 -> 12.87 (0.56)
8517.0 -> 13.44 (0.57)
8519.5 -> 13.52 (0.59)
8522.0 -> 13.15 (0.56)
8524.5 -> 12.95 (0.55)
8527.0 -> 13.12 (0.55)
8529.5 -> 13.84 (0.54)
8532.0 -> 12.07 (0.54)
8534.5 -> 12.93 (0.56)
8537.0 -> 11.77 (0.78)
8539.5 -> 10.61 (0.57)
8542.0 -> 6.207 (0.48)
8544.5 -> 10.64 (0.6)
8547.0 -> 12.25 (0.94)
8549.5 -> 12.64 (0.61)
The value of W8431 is 0.01 mag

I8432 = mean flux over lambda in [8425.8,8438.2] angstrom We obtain 13.2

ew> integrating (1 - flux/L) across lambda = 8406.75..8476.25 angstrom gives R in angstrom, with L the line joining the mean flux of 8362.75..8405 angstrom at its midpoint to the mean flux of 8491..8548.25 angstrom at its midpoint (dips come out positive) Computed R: -0.6 angstrom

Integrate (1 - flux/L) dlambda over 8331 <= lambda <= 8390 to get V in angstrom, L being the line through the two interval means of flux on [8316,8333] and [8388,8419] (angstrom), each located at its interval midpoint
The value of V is -2.2 angstrom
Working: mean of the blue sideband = 13.2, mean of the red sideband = 13.4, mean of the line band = 13.8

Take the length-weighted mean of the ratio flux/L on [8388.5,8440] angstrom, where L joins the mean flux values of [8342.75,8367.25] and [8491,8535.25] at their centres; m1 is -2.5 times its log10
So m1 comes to 0.03 mag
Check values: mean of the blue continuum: 14.1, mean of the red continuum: 13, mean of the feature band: 13.4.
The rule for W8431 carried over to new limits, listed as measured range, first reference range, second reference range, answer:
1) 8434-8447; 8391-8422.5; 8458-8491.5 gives -0.015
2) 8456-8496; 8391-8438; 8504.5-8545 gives -0.034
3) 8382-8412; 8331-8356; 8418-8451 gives -0.005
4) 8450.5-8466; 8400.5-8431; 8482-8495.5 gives -0.002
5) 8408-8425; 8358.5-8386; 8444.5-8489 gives 0.036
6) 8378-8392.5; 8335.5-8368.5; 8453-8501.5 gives 0.003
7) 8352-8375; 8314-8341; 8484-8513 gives -0.042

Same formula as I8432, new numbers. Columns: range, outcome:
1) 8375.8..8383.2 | 13.9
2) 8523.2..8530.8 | 13.3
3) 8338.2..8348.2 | 13.9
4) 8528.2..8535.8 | 12.9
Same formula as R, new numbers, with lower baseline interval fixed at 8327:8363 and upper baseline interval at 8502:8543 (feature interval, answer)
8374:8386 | -0.4 angstrom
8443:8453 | -0.6 angstrom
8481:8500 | -0.5 angstrom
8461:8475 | 0.4 angstrom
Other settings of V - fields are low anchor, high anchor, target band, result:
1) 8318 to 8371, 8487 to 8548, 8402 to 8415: -0.34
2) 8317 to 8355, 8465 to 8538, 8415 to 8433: 0.25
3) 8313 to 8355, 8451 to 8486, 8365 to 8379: -0.24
